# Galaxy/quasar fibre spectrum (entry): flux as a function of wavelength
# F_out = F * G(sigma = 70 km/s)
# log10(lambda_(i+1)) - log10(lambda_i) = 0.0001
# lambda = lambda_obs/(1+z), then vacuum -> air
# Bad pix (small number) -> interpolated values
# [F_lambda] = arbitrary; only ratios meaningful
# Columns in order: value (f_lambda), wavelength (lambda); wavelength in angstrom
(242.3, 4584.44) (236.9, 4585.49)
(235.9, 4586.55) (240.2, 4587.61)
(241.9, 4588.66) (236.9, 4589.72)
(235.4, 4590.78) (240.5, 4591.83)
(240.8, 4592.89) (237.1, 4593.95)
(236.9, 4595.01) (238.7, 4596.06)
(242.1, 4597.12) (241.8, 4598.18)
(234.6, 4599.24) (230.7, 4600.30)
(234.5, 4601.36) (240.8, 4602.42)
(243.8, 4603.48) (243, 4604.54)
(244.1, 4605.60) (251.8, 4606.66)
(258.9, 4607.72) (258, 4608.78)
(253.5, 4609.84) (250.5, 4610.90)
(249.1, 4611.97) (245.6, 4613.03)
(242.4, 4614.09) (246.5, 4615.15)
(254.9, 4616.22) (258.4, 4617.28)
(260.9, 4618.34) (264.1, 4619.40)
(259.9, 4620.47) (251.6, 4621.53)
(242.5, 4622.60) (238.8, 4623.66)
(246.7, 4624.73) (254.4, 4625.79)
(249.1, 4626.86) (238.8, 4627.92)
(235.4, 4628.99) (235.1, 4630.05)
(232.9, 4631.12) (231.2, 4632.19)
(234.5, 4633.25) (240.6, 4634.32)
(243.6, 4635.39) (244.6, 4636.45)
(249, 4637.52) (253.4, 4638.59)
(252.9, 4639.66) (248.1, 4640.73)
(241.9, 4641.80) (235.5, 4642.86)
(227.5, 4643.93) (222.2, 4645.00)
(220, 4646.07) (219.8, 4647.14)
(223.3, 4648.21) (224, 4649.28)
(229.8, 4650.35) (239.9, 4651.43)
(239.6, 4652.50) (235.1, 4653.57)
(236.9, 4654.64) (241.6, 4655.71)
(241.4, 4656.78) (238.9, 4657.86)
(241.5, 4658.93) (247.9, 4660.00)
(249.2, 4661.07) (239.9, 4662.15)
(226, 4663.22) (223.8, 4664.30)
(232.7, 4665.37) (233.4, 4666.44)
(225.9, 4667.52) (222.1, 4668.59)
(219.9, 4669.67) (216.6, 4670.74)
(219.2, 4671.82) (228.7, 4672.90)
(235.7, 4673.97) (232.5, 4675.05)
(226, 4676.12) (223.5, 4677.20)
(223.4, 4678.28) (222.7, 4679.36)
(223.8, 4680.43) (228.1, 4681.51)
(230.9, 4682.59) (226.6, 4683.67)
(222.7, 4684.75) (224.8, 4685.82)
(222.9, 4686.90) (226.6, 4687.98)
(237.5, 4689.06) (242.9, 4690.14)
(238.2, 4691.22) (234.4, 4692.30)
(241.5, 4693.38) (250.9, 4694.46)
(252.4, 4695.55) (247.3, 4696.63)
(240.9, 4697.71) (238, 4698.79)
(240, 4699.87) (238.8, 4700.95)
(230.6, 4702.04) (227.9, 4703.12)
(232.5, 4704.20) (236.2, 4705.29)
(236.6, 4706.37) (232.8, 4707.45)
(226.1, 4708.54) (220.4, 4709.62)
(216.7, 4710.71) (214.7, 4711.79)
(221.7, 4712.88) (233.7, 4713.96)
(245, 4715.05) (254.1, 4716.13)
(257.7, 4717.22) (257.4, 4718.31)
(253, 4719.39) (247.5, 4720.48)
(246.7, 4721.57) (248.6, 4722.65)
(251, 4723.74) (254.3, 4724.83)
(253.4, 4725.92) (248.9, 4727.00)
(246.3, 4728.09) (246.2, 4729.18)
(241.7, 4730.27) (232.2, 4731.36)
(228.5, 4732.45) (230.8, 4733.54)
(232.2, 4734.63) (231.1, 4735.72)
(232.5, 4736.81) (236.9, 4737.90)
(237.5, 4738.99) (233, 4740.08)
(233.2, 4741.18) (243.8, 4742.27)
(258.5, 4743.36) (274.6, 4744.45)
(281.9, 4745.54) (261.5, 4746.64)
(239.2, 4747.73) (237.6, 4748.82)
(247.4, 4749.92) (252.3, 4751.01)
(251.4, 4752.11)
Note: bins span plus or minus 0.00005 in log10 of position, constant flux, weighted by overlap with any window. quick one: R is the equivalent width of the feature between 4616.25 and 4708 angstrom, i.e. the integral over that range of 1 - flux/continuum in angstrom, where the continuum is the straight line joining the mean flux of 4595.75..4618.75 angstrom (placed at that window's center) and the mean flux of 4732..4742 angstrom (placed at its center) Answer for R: 1.7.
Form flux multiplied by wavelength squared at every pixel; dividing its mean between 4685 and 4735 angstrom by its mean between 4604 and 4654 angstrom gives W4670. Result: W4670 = 1.02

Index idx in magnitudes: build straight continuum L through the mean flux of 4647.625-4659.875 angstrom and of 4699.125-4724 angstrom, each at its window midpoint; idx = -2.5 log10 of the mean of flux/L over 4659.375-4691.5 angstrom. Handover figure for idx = 0.03 mag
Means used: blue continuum 236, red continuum 238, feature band 229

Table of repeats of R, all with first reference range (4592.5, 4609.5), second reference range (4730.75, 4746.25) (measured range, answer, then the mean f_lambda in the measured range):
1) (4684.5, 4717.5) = 0.98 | 235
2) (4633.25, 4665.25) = 0.70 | 237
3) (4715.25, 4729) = -0.52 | 251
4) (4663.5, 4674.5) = 0.75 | 226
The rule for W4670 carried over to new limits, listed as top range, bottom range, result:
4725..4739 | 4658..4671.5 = 1.06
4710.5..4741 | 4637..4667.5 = 1.05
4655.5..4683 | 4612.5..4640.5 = 0.95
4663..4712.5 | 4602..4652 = 0.97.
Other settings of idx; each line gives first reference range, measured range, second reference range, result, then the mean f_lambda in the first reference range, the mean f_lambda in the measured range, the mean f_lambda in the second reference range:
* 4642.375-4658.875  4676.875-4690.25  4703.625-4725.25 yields 0.04 mag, 232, 227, 239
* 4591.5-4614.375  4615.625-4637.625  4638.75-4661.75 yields -0.03 mag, 244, 246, 236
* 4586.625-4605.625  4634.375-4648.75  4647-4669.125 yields -0.01 mag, 239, 237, 234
